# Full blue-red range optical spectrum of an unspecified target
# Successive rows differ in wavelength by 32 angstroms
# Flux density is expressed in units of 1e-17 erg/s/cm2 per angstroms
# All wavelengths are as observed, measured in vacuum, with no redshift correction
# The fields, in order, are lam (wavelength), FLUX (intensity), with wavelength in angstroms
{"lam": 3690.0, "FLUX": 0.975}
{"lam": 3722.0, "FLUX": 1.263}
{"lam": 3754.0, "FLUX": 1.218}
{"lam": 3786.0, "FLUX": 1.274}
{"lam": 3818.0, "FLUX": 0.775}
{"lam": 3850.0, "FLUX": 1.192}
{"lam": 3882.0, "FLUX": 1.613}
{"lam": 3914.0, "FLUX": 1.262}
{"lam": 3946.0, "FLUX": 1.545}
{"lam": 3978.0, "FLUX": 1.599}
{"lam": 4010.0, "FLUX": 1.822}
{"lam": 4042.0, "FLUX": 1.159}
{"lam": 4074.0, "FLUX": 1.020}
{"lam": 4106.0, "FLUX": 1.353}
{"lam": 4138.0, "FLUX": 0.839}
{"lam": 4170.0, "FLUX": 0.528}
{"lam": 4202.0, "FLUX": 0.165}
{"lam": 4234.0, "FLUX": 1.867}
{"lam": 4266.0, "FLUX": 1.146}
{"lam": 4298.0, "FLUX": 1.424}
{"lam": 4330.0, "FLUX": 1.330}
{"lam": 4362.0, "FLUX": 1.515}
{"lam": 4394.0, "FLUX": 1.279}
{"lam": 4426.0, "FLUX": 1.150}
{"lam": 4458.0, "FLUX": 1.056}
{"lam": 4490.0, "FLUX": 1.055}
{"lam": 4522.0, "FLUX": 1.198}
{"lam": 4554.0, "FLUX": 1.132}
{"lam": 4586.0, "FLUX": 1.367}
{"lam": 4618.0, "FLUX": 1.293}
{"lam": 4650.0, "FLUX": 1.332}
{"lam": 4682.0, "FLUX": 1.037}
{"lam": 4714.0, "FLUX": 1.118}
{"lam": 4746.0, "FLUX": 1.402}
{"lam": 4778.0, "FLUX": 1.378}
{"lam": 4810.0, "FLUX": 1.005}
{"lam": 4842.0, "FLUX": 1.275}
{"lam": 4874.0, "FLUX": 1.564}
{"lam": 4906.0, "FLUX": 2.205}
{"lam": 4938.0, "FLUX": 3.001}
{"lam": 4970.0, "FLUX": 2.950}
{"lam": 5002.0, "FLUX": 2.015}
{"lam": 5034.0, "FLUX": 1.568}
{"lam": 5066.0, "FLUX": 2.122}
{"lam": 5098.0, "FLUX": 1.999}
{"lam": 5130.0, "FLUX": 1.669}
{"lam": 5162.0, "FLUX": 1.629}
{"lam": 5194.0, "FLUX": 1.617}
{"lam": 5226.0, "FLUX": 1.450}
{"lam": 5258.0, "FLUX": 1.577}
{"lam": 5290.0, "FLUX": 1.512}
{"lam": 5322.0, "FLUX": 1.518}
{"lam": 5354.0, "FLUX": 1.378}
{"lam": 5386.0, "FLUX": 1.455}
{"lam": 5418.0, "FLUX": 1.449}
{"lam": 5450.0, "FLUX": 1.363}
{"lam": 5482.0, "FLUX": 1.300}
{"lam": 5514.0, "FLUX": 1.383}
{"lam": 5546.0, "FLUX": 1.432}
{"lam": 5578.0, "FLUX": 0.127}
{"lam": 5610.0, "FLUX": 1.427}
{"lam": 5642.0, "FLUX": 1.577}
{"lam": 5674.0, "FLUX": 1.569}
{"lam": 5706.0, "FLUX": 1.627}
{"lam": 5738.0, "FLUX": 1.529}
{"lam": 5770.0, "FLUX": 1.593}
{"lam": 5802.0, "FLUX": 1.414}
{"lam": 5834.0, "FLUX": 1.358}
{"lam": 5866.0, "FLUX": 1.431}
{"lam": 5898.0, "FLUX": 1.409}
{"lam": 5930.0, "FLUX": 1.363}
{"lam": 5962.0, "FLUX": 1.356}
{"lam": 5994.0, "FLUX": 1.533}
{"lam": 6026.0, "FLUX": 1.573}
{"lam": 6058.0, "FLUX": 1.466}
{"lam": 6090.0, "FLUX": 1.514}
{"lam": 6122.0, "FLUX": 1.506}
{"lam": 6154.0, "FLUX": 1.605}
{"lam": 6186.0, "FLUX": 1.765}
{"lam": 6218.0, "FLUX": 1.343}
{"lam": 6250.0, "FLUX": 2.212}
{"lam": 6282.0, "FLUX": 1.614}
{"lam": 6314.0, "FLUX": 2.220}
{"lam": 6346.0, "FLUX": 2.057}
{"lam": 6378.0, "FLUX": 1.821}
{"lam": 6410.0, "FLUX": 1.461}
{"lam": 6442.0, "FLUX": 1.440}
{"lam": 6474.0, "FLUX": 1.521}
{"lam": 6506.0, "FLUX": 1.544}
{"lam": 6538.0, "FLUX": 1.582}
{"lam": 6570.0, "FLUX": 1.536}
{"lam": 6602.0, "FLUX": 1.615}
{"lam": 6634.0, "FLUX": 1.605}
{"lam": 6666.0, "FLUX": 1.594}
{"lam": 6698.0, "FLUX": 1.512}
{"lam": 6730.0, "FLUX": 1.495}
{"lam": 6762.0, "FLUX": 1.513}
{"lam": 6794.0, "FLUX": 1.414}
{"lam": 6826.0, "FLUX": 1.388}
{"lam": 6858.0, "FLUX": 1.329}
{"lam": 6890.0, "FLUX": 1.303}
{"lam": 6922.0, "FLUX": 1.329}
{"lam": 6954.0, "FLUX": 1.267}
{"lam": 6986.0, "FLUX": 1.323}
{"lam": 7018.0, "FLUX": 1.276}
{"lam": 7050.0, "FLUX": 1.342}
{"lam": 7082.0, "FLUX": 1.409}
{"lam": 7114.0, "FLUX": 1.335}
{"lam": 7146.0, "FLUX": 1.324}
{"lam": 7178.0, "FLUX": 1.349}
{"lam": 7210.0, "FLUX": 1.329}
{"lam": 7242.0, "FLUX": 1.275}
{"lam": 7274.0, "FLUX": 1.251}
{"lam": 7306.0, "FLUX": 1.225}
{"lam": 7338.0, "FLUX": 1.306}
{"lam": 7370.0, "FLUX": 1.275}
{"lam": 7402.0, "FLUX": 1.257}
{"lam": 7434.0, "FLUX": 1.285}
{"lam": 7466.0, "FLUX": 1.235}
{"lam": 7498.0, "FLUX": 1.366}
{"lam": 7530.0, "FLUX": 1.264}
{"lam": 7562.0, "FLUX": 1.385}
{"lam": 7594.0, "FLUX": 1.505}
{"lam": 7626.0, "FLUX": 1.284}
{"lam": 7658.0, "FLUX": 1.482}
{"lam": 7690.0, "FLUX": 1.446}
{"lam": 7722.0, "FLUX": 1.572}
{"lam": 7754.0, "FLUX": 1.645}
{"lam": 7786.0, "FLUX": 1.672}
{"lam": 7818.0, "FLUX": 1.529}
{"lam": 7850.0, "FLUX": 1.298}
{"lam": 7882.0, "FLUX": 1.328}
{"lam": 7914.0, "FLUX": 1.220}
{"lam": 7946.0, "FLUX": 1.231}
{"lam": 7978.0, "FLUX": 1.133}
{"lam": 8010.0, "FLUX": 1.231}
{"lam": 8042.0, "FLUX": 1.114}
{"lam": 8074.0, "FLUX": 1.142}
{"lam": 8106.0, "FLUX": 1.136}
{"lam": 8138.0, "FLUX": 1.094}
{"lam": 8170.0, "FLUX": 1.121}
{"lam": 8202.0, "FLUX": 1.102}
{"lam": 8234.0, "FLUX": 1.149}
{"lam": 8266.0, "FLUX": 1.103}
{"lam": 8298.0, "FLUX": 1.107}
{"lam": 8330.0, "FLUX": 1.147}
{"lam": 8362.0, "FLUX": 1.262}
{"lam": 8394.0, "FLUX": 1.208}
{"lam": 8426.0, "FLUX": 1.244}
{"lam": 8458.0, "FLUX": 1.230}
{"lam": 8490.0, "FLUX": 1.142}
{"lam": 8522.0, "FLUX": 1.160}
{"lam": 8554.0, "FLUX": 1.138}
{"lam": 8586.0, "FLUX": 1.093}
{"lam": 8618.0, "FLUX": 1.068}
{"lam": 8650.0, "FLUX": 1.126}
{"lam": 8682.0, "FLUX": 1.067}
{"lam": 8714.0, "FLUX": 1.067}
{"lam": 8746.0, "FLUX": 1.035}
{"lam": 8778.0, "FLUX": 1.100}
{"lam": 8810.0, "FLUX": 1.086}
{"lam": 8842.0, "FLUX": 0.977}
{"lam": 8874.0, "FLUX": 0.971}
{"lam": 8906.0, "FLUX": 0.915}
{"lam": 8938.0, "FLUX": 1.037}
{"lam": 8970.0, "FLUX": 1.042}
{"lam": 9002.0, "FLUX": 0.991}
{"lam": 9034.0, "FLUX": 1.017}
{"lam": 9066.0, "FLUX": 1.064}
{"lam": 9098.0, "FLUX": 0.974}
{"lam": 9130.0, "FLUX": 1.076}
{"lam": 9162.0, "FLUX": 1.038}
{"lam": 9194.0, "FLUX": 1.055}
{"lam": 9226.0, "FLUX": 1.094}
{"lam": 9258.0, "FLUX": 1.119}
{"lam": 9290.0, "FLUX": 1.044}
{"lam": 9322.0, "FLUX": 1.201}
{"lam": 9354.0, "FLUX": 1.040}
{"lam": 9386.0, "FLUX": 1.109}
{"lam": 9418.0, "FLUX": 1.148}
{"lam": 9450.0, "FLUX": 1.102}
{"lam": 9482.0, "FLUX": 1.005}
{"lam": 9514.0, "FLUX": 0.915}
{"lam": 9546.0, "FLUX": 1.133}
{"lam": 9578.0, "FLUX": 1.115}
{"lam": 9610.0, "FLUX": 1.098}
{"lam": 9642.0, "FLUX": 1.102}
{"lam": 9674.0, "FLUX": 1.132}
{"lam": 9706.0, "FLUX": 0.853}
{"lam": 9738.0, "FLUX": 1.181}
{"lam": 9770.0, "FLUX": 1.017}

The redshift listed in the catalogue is 0.055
